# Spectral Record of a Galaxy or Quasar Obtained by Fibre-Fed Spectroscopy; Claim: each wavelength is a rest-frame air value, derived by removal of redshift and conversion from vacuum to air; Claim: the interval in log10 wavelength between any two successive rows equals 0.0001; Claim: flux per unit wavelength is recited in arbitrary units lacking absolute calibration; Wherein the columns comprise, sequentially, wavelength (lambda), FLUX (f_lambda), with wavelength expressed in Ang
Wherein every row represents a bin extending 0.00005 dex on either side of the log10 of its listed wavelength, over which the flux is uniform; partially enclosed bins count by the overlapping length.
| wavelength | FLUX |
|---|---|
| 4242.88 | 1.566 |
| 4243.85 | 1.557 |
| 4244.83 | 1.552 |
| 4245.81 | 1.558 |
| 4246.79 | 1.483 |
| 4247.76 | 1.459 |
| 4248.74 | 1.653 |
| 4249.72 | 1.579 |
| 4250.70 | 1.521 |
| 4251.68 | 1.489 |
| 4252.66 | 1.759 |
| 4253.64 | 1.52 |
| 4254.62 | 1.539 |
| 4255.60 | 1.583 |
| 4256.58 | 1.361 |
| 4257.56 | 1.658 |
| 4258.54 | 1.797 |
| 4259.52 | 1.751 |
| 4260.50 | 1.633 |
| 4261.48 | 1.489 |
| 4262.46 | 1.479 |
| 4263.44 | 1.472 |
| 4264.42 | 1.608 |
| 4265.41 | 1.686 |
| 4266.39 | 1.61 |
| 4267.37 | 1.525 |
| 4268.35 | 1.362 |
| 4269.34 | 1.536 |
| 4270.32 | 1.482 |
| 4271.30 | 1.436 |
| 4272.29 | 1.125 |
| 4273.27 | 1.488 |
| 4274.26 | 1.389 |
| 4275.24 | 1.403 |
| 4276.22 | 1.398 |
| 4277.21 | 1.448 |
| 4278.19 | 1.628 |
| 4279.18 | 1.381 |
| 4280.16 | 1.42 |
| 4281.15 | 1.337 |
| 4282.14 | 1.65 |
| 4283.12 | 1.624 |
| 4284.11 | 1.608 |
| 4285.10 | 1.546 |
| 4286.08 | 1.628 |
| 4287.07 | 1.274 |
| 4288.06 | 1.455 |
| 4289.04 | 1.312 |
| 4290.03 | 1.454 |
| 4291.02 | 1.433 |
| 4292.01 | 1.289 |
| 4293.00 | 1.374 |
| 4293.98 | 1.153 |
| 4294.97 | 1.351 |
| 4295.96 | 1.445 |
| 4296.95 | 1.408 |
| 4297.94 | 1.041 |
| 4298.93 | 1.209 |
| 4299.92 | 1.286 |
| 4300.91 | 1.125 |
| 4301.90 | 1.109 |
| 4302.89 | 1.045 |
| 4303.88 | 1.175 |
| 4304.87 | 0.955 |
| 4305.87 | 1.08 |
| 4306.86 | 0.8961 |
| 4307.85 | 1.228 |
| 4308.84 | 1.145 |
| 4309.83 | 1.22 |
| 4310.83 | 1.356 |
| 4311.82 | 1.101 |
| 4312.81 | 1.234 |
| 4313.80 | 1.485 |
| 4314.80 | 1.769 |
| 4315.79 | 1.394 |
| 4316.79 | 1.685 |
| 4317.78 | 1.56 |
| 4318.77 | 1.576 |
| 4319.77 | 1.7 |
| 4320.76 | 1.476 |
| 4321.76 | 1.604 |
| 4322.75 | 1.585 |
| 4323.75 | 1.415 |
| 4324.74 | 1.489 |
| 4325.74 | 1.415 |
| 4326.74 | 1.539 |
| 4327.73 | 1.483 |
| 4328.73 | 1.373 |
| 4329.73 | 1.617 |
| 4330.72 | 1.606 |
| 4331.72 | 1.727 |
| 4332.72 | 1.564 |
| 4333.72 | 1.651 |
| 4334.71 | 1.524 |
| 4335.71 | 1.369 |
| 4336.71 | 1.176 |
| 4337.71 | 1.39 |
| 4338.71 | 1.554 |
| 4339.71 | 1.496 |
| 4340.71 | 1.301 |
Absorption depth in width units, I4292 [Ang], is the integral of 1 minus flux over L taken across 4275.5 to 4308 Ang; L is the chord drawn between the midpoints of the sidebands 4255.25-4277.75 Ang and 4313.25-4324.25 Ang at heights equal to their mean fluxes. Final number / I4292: 4.4 Ang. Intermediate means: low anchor 1.51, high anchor 1.57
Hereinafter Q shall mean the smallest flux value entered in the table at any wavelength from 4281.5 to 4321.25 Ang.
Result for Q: 0.8961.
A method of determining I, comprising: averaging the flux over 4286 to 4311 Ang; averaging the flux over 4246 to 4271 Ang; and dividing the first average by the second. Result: 0.8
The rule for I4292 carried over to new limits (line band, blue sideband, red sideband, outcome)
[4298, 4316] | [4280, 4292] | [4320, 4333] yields 3.6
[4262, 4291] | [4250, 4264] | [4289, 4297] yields -0.4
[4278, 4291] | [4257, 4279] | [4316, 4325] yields 0.4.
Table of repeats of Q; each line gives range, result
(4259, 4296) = 1.125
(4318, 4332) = 1.373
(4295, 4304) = 1.041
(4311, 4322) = 1.101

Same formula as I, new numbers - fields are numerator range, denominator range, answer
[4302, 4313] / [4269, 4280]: 0.79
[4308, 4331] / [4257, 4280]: 0.97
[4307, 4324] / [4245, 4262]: 0.91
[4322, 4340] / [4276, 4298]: 1.05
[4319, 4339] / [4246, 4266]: 0.96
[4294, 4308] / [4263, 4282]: 0.80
